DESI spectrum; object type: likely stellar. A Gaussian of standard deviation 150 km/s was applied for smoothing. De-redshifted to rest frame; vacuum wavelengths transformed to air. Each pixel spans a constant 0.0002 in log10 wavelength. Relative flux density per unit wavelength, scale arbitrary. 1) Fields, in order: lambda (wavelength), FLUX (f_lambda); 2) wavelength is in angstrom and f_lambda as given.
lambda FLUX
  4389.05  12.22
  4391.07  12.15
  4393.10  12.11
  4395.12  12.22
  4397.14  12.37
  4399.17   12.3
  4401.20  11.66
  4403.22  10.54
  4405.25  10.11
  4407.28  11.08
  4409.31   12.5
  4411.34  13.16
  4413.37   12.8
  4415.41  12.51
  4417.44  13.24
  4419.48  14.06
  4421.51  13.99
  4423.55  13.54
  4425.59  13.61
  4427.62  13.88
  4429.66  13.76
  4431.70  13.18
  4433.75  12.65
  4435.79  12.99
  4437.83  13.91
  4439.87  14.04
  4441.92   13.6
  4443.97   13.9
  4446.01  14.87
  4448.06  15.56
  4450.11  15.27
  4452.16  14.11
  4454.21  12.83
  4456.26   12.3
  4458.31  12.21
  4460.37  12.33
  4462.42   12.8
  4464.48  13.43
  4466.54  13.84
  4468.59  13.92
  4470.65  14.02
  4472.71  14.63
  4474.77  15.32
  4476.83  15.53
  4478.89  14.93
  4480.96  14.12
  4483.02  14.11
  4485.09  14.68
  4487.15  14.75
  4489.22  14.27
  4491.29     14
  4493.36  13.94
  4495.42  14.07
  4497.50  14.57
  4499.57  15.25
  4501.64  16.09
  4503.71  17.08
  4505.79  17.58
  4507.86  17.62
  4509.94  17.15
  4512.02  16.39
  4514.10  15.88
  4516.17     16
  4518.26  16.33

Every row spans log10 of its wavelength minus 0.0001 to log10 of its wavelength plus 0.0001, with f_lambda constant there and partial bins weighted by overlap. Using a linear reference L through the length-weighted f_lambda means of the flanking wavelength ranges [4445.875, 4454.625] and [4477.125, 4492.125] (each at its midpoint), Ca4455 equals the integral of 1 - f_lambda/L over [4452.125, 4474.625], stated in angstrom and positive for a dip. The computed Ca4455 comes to 1.8 angstrom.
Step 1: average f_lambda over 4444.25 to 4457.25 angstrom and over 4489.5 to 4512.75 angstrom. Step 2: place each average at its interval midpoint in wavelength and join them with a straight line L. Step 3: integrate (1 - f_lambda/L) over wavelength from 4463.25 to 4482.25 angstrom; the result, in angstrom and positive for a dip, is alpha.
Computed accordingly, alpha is 0.6 angstrom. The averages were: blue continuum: 14.2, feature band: 14.4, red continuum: 15.7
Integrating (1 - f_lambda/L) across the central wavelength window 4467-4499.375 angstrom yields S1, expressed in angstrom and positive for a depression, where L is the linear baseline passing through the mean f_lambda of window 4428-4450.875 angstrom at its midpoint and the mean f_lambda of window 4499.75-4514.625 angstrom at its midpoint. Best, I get 2.7 angstrom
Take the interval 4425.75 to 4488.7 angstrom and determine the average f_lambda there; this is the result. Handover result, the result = 13.9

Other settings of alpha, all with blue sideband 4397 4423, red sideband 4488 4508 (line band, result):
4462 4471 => 0.4 angstrom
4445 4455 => -0.6 angstrom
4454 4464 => 1.1 angstrom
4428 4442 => -0.3 angstrom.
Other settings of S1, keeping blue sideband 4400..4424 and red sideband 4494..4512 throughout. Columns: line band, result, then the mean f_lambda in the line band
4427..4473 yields 1.0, 13.6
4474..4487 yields 0.4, 14.8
